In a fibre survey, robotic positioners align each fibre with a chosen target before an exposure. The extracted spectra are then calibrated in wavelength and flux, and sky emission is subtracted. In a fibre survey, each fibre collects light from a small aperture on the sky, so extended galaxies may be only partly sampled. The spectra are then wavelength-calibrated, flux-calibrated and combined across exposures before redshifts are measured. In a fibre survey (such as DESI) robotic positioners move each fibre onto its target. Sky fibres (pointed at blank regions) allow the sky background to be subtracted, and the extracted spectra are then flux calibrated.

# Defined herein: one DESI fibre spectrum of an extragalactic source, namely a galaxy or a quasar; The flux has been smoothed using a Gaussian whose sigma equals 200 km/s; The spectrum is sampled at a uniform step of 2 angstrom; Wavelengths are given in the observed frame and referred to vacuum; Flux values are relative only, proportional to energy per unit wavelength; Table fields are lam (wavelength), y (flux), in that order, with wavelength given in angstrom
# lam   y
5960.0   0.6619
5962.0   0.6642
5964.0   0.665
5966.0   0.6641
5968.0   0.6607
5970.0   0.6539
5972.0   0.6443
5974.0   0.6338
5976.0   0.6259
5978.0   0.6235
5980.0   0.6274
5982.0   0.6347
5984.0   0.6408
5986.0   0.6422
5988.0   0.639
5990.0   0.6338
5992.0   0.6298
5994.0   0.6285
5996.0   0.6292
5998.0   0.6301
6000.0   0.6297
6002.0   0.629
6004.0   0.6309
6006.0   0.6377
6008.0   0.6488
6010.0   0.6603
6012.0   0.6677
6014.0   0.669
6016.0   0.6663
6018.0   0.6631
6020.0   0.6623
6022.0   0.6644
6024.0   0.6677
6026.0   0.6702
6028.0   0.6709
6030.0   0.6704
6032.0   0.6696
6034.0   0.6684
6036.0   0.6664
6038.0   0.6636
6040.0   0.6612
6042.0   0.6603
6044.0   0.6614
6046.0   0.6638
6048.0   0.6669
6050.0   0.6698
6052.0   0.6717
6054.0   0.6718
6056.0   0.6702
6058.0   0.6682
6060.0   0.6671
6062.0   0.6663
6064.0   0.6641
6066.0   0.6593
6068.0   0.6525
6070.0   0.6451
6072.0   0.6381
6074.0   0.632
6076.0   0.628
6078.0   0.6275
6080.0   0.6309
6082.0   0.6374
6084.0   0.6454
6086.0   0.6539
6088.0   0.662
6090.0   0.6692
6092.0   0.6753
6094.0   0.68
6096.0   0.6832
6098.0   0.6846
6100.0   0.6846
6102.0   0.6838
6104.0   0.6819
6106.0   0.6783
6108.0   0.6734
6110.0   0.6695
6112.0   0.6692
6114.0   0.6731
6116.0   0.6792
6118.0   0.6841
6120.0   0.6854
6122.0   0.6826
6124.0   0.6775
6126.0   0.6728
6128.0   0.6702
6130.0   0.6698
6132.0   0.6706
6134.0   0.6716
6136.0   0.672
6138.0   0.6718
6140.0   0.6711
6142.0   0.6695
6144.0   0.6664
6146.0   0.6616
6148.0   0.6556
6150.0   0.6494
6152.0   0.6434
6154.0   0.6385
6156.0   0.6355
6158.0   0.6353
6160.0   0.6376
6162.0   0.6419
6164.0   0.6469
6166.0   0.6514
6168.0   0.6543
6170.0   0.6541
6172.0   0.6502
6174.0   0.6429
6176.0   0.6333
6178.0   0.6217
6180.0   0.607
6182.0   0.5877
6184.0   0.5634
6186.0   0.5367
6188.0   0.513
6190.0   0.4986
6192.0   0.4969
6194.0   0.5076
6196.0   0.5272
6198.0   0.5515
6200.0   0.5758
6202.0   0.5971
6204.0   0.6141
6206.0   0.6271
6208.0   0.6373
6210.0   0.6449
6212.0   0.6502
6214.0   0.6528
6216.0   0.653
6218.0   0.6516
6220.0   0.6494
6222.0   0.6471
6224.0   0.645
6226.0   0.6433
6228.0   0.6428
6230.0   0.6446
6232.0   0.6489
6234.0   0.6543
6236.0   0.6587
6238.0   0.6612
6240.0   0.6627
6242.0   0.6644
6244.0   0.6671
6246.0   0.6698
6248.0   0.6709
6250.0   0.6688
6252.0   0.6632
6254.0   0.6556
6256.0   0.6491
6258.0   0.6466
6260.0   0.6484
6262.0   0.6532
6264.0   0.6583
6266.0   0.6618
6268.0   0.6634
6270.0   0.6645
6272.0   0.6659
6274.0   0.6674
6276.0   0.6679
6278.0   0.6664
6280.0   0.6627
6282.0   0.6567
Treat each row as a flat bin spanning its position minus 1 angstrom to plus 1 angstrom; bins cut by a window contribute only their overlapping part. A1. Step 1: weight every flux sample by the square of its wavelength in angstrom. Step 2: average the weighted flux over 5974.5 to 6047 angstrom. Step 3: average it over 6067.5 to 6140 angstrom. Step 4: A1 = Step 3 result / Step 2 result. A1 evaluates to 1.1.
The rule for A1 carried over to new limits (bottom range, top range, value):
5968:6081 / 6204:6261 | 1.07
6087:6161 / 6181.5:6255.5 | 0.96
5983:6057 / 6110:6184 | 1.04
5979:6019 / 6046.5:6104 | 1.06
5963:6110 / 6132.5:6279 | 1.02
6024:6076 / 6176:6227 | 0.95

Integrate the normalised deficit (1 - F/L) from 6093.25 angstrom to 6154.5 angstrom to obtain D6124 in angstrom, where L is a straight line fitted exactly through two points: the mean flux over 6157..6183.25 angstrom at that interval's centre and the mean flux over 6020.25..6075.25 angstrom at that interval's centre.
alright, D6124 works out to -2.5 angstrom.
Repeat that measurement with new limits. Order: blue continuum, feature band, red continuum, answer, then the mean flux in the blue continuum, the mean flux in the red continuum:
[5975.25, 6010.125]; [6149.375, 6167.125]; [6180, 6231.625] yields -1.03 angstrom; 0.634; 0.599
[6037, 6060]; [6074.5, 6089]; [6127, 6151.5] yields 0.56 angstrom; 0.666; 0.666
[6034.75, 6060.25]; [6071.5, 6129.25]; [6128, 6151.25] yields 0.00 angstrom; 0.666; 0.666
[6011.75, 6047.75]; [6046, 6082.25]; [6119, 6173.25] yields 0.53 angstrom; 0.666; 0.659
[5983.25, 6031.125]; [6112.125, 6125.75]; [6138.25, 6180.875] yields -0.67 angstrom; 0.649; 0.647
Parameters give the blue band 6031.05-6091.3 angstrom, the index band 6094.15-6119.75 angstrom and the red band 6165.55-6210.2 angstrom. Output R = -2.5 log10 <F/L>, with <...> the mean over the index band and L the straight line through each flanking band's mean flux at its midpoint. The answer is -0.08 mag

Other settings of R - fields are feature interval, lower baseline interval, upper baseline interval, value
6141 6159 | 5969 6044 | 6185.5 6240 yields -0.05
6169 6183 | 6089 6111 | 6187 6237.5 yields 0.01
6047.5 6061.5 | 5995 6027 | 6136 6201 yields -0.05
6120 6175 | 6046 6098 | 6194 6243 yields -0.02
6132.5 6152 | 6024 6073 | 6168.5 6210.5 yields -0.09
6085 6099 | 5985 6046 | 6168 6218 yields -0.07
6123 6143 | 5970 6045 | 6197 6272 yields -0.04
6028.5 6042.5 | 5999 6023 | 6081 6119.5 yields -0.01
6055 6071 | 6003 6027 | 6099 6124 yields 0.01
